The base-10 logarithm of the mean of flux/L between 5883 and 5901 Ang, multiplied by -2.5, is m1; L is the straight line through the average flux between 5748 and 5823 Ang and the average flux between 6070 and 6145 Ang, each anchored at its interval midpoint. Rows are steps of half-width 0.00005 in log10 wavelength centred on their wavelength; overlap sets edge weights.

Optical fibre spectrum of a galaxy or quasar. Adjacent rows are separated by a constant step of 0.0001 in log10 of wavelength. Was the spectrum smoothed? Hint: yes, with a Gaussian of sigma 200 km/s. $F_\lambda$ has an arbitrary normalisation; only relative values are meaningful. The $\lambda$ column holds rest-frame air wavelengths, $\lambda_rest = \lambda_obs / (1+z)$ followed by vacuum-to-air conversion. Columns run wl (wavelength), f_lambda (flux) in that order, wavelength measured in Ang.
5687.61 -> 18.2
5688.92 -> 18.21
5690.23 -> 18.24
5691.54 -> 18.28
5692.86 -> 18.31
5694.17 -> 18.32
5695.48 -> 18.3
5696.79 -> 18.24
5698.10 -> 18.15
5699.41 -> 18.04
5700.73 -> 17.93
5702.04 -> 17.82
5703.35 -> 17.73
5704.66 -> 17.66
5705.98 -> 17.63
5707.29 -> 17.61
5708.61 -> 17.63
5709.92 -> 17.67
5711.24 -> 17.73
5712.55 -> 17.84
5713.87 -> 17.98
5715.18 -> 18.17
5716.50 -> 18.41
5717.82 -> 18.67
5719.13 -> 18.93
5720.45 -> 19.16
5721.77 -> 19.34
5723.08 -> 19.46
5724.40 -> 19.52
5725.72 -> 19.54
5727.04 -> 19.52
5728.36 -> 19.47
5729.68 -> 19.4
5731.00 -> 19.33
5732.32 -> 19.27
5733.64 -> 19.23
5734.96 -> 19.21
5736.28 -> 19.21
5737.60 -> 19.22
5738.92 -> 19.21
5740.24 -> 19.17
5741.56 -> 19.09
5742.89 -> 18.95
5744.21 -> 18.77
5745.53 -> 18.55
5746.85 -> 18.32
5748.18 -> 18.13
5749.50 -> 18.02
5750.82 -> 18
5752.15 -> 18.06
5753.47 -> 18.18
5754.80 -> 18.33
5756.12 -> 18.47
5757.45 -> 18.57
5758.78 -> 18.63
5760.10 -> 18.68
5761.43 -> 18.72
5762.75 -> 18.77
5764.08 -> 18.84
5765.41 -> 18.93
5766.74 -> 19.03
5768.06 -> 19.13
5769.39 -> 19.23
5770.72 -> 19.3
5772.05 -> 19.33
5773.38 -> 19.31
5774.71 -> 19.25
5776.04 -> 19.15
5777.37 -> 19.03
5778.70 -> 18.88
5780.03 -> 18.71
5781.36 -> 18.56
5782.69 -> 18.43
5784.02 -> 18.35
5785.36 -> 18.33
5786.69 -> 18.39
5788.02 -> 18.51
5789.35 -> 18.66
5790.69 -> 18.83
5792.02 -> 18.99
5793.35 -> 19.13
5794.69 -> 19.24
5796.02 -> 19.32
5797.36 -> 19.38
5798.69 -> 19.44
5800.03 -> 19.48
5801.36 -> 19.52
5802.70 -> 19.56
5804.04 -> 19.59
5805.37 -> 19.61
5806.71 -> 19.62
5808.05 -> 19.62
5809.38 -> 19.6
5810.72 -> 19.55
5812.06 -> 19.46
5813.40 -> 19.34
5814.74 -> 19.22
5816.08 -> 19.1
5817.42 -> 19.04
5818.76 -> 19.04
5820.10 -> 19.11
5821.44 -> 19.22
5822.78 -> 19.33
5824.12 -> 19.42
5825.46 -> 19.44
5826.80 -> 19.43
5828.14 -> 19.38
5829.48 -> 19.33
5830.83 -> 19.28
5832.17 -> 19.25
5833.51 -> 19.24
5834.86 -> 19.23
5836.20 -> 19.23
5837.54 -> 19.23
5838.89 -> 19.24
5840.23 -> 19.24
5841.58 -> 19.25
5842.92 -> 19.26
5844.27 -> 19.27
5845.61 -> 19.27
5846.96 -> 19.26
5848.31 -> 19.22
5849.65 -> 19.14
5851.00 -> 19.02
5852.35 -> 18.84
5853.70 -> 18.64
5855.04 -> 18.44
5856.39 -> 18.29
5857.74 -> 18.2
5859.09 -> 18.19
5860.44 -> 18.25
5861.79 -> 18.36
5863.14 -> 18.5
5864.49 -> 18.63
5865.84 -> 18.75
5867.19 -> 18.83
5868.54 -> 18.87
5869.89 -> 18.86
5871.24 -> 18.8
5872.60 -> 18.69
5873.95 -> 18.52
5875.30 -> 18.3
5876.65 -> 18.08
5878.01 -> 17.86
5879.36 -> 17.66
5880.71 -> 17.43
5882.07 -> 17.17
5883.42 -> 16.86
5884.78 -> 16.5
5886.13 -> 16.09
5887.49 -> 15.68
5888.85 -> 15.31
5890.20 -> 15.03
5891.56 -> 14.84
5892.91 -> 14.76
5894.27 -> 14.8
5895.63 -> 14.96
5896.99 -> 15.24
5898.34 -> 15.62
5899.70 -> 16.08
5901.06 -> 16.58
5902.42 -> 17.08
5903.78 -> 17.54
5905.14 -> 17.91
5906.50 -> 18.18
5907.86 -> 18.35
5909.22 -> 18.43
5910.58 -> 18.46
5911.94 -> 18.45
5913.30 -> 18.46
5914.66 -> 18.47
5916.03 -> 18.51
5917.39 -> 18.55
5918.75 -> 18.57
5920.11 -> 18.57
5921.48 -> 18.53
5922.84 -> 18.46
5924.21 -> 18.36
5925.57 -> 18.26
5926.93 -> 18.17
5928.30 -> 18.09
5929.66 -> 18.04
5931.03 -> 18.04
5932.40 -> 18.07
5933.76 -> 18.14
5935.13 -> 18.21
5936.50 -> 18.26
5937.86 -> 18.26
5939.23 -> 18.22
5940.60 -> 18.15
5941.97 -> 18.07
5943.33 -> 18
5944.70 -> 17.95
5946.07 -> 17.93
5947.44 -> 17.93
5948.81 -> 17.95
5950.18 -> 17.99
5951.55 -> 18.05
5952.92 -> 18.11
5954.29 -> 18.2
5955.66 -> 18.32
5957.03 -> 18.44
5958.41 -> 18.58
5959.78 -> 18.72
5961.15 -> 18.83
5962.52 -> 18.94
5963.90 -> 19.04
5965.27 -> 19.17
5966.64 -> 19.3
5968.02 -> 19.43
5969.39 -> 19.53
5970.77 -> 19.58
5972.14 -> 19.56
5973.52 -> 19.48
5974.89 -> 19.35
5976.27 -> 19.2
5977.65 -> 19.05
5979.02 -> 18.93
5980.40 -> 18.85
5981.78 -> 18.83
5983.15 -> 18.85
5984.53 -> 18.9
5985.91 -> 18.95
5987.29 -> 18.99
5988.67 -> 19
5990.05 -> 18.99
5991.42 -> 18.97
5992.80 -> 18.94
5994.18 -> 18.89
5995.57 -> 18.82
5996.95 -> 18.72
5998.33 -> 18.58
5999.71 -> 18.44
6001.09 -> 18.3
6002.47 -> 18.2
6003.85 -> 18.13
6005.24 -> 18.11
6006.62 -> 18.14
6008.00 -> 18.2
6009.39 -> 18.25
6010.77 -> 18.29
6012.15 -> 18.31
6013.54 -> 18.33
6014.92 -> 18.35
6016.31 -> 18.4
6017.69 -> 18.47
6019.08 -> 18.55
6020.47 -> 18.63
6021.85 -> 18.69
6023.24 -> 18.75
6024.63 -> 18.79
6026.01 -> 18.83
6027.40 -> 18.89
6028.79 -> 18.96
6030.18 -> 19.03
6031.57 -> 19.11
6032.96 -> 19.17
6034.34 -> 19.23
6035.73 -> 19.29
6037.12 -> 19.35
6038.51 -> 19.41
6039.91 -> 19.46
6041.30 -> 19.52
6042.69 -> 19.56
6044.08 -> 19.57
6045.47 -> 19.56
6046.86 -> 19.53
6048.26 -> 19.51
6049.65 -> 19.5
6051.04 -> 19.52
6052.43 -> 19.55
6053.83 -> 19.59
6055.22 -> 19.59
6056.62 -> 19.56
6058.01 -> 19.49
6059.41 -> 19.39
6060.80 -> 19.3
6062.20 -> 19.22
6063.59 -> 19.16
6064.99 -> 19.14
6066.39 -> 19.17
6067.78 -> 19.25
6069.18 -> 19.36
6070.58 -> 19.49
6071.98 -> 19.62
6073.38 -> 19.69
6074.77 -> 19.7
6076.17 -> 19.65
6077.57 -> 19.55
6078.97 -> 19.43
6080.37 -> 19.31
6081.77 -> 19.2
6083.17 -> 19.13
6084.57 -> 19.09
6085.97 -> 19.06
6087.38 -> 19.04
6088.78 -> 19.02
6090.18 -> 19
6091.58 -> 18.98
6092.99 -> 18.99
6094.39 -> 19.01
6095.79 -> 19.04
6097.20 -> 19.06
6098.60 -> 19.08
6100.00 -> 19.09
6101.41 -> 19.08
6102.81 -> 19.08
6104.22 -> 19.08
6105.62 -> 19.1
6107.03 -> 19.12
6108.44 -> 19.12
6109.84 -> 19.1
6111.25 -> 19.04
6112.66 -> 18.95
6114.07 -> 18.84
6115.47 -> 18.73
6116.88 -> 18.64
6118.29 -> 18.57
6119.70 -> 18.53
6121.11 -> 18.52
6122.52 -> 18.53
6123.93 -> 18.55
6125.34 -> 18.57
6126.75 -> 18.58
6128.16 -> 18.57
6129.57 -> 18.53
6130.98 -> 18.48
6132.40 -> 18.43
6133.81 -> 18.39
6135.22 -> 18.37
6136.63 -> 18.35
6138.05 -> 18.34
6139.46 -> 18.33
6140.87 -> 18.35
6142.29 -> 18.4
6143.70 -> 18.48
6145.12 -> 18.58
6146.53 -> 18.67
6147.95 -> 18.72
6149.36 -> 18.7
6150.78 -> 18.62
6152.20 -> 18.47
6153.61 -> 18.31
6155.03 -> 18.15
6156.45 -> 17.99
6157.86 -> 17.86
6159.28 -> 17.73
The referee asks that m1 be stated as 0.22 mag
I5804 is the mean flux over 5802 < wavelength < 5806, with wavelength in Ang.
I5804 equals 19.6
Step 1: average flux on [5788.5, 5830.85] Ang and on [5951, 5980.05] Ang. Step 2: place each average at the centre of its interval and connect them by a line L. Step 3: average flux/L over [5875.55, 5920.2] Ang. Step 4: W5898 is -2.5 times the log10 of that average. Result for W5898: 0.13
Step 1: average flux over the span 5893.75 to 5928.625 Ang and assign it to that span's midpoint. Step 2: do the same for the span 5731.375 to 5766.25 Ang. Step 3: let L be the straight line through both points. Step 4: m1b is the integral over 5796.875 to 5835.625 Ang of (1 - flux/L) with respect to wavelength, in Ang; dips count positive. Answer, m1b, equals -2.3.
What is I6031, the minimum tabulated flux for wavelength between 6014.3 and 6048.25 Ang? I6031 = 18.35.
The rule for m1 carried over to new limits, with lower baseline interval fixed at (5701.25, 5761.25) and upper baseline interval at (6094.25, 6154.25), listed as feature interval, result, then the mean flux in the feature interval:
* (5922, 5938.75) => 0.03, 18.2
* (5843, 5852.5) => -0.03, 19.2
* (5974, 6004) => -0.01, 18.8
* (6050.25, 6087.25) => -0.04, 19.4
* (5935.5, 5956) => 0.03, 18.1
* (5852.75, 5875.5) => 0.01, 18.5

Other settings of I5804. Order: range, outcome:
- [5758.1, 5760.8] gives 18.6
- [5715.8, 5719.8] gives 18.6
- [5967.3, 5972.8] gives 19.5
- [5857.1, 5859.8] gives 18.2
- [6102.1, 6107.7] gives 19.1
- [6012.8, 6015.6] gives 18.3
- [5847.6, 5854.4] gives 19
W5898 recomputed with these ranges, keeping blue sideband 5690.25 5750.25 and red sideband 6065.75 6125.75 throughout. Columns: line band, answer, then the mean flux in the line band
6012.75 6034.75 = 0.013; 18.8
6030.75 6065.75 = -0.022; 19.4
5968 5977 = -0.030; 19.4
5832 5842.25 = -0.029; 19.2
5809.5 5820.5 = -0.031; 19.2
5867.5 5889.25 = 0.072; 17.6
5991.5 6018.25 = 0.031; 18.4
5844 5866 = 0.003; 18.7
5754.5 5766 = -0.002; 18.7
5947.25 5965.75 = 0.025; 18.5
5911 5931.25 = 0.027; 18.4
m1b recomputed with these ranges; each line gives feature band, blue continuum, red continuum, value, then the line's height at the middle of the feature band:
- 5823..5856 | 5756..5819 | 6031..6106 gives -0.13 Ang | 19.1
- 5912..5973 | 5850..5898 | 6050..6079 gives -0.94 Ang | 18.2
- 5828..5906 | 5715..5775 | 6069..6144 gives 4.16 Ang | 18.9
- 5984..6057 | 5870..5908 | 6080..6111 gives -2.65 Ang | 18.2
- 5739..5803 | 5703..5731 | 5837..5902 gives -1.98 Ang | 18.3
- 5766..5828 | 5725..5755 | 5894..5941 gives -2.09 Ang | 18.5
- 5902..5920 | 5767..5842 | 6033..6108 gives 0.91 Ang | 19.2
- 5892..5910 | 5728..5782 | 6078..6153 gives 2.17 Ang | 18.8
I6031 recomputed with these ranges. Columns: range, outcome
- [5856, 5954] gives 14.76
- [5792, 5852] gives 18.99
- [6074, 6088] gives 19.04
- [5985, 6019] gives 18.11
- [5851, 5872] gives 18.19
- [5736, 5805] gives 18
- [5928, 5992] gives 17.93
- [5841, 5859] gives 18.2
